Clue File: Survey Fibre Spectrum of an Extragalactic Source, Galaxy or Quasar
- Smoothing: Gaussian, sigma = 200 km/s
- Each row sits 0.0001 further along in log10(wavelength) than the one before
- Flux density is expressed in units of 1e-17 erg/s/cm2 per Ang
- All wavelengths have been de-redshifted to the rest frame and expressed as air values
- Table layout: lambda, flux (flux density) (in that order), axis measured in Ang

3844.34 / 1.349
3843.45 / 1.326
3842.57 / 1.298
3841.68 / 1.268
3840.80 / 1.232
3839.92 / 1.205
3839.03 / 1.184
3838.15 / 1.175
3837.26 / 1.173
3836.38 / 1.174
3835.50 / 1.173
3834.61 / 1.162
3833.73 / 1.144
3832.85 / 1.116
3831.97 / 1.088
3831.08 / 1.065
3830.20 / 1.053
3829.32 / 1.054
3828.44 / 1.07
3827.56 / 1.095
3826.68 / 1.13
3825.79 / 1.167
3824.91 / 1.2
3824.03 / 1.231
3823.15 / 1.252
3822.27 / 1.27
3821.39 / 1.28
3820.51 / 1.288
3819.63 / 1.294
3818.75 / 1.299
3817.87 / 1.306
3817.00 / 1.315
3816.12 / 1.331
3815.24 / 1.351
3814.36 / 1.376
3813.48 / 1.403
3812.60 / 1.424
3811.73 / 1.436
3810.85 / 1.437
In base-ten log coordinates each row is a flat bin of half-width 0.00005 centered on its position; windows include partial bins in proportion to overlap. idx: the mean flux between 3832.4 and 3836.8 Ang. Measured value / 1.15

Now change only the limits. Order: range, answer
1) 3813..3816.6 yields 1.36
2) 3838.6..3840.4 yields 1.19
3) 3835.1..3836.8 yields 1.18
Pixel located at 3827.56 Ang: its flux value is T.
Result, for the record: 1.095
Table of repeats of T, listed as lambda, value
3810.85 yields 1.437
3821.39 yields 1.28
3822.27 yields 1.27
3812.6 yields 1.424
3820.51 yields 1.288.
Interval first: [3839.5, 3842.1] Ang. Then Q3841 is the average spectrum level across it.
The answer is 1.24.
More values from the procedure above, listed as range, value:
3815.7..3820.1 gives 1.31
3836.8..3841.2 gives 1.19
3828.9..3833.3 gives 1.08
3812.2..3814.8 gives 1.4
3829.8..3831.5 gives 1.06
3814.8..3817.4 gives 1.33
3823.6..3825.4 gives 1.22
